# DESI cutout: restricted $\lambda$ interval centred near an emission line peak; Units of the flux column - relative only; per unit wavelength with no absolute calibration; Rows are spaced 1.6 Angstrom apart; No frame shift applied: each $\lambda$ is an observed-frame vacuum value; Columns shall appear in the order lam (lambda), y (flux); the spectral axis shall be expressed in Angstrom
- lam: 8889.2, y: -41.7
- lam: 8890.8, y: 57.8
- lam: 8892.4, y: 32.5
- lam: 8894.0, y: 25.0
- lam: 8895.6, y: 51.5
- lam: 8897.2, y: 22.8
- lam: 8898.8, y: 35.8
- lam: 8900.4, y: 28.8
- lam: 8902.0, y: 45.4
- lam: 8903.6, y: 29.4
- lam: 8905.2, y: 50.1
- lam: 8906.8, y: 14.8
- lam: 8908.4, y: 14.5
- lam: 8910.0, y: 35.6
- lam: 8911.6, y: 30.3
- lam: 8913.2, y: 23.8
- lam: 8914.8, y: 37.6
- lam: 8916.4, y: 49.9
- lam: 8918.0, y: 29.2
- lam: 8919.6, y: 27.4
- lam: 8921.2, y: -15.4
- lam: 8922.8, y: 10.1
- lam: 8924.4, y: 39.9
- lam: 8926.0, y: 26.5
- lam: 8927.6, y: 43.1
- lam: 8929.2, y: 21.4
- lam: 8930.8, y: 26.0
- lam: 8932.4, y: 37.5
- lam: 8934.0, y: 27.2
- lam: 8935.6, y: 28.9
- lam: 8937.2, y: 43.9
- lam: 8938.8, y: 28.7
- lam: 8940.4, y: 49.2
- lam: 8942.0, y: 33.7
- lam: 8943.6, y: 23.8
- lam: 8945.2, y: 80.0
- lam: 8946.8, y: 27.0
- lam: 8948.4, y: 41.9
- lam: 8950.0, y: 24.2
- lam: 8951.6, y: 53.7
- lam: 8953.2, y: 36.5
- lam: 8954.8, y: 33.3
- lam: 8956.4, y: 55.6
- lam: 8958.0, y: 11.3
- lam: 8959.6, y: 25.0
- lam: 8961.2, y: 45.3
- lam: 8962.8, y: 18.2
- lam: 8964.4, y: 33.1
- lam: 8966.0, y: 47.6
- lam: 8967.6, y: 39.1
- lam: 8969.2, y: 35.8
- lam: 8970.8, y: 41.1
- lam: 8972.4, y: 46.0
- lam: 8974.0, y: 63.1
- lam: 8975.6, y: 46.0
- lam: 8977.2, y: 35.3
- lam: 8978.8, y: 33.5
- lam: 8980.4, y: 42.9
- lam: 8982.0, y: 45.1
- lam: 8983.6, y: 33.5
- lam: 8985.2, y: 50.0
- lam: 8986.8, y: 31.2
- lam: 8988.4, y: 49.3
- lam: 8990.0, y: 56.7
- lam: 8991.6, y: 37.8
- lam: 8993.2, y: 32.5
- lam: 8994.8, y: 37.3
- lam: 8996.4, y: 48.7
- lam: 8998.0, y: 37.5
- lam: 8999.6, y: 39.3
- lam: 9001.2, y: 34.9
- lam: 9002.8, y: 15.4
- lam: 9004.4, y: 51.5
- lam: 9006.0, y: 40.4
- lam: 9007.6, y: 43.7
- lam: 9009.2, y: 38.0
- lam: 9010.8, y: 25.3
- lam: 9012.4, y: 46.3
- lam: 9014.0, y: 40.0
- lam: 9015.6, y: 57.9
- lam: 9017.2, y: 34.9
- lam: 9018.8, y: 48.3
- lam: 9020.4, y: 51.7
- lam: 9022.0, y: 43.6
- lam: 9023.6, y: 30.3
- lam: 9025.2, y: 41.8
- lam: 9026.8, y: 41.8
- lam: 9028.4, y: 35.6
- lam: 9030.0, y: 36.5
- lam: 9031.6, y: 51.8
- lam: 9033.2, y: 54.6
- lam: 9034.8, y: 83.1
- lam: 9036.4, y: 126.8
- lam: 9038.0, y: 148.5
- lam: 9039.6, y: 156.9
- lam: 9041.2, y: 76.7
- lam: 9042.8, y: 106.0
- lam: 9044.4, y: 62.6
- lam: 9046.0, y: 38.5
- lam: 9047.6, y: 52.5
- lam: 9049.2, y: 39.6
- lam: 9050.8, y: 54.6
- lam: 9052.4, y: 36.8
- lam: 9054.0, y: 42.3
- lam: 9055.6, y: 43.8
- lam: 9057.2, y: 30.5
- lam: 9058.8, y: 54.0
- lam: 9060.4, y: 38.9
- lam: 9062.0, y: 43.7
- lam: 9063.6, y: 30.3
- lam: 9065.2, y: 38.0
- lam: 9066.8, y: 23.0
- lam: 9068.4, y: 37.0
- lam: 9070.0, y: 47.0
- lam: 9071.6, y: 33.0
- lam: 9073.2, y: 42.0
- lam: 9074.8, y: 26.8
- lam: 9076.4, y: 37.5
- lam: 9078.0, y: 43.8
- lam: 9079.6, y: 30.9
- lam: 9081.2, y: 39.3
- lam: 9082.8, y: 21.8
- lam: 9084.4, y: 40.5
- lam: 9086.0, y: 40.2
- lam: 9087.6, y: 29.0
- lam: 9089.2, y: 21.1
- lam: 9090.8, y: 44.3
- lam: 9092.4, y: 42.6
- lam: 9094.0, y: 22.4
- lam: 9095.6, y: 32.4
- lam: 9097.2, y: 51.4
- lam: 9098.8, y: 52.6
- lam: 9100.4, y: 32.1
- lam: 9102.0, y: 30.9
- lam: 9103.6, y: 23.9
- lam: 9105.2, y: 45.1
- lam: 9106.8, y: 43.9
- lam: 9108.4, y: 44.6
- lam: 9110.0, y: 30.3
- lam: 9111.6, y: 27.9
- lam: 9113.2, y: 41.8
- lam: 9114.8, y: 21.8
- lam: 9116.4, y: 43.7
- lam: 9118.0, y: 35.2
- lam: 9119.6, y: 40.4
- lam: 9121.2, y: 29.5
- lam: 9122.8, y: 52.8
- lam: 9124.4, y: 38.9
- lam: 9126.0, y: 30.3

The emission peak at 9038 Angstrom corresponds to Hbeta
